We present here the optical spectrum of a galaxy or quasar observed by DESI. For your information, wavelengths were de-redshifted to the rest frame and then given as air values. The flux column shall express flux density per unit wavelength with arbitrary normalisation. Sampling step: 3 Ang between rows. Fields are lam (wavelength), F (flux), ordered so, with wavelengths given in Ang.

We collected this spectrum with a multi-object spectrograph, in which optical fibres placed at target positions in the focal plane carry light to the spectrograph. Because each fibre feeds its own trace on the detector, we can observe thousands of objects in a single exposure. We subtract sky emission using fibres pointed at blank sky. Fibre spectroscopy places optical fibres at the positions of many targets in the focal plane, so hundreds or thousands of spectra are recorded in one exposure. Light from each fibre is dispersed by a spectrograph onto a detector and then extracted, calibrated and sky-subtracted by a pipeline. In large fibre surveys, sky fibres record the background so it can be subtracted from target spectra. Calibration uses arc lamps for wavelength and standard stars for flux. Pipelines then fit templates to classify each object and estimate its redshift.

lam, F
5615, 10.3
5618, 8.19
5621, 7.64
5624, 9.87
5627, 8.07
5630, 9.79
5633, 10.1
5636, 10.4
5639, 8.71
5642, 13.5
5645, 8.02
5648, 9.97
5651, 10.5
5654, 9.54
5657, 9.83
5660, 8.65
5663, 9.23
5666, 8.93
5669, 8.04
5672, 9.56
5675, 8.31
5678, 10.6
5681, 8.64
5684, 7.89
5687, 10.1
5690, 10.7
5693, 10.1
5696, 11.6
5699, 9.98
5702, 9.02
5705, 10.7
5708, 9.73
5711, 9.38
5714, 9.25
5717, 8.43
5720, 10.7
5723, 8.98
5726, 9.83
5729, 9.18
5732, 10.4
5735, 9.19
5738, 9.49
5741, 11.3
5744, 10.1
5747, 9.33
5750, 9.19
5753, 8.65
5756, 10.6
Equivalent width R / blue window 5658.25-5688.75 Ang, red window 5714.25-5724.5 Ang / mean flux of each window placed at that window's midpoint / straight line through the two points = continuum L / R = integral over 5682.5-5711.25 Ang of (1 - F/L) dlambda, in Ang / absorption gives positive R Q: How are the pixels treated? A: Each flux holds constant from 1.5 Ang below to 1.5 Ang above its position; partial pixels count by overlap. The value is -2.4 Ang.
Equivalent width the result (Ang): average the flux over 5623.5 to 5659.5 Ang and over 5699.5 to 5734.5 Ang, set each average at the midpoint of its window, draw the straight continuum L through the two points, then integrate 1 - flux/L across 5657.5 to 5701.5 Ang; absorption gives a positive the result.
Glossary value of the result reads 1.2 Ang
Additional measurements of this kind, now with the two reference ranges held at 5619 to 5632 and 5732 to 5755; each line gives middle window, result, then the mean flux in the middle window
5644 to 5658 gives -0.89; 9.62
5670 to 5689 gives 0.09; 9.19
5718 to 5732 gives -0.22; 9.71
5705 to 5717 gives -0.03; 9.48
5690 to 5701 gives -1.37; 10.5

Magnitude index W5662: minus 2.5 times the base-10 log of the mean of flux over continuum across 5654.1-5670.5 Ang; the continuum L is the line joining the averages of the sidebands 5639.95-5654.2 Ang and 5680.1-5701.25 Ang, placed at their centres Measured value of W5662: 0.133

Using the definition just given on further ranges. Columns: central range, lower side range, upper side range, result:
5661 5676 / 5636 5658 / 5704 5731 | 0.12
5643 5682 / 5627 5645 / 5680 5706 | 0.08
